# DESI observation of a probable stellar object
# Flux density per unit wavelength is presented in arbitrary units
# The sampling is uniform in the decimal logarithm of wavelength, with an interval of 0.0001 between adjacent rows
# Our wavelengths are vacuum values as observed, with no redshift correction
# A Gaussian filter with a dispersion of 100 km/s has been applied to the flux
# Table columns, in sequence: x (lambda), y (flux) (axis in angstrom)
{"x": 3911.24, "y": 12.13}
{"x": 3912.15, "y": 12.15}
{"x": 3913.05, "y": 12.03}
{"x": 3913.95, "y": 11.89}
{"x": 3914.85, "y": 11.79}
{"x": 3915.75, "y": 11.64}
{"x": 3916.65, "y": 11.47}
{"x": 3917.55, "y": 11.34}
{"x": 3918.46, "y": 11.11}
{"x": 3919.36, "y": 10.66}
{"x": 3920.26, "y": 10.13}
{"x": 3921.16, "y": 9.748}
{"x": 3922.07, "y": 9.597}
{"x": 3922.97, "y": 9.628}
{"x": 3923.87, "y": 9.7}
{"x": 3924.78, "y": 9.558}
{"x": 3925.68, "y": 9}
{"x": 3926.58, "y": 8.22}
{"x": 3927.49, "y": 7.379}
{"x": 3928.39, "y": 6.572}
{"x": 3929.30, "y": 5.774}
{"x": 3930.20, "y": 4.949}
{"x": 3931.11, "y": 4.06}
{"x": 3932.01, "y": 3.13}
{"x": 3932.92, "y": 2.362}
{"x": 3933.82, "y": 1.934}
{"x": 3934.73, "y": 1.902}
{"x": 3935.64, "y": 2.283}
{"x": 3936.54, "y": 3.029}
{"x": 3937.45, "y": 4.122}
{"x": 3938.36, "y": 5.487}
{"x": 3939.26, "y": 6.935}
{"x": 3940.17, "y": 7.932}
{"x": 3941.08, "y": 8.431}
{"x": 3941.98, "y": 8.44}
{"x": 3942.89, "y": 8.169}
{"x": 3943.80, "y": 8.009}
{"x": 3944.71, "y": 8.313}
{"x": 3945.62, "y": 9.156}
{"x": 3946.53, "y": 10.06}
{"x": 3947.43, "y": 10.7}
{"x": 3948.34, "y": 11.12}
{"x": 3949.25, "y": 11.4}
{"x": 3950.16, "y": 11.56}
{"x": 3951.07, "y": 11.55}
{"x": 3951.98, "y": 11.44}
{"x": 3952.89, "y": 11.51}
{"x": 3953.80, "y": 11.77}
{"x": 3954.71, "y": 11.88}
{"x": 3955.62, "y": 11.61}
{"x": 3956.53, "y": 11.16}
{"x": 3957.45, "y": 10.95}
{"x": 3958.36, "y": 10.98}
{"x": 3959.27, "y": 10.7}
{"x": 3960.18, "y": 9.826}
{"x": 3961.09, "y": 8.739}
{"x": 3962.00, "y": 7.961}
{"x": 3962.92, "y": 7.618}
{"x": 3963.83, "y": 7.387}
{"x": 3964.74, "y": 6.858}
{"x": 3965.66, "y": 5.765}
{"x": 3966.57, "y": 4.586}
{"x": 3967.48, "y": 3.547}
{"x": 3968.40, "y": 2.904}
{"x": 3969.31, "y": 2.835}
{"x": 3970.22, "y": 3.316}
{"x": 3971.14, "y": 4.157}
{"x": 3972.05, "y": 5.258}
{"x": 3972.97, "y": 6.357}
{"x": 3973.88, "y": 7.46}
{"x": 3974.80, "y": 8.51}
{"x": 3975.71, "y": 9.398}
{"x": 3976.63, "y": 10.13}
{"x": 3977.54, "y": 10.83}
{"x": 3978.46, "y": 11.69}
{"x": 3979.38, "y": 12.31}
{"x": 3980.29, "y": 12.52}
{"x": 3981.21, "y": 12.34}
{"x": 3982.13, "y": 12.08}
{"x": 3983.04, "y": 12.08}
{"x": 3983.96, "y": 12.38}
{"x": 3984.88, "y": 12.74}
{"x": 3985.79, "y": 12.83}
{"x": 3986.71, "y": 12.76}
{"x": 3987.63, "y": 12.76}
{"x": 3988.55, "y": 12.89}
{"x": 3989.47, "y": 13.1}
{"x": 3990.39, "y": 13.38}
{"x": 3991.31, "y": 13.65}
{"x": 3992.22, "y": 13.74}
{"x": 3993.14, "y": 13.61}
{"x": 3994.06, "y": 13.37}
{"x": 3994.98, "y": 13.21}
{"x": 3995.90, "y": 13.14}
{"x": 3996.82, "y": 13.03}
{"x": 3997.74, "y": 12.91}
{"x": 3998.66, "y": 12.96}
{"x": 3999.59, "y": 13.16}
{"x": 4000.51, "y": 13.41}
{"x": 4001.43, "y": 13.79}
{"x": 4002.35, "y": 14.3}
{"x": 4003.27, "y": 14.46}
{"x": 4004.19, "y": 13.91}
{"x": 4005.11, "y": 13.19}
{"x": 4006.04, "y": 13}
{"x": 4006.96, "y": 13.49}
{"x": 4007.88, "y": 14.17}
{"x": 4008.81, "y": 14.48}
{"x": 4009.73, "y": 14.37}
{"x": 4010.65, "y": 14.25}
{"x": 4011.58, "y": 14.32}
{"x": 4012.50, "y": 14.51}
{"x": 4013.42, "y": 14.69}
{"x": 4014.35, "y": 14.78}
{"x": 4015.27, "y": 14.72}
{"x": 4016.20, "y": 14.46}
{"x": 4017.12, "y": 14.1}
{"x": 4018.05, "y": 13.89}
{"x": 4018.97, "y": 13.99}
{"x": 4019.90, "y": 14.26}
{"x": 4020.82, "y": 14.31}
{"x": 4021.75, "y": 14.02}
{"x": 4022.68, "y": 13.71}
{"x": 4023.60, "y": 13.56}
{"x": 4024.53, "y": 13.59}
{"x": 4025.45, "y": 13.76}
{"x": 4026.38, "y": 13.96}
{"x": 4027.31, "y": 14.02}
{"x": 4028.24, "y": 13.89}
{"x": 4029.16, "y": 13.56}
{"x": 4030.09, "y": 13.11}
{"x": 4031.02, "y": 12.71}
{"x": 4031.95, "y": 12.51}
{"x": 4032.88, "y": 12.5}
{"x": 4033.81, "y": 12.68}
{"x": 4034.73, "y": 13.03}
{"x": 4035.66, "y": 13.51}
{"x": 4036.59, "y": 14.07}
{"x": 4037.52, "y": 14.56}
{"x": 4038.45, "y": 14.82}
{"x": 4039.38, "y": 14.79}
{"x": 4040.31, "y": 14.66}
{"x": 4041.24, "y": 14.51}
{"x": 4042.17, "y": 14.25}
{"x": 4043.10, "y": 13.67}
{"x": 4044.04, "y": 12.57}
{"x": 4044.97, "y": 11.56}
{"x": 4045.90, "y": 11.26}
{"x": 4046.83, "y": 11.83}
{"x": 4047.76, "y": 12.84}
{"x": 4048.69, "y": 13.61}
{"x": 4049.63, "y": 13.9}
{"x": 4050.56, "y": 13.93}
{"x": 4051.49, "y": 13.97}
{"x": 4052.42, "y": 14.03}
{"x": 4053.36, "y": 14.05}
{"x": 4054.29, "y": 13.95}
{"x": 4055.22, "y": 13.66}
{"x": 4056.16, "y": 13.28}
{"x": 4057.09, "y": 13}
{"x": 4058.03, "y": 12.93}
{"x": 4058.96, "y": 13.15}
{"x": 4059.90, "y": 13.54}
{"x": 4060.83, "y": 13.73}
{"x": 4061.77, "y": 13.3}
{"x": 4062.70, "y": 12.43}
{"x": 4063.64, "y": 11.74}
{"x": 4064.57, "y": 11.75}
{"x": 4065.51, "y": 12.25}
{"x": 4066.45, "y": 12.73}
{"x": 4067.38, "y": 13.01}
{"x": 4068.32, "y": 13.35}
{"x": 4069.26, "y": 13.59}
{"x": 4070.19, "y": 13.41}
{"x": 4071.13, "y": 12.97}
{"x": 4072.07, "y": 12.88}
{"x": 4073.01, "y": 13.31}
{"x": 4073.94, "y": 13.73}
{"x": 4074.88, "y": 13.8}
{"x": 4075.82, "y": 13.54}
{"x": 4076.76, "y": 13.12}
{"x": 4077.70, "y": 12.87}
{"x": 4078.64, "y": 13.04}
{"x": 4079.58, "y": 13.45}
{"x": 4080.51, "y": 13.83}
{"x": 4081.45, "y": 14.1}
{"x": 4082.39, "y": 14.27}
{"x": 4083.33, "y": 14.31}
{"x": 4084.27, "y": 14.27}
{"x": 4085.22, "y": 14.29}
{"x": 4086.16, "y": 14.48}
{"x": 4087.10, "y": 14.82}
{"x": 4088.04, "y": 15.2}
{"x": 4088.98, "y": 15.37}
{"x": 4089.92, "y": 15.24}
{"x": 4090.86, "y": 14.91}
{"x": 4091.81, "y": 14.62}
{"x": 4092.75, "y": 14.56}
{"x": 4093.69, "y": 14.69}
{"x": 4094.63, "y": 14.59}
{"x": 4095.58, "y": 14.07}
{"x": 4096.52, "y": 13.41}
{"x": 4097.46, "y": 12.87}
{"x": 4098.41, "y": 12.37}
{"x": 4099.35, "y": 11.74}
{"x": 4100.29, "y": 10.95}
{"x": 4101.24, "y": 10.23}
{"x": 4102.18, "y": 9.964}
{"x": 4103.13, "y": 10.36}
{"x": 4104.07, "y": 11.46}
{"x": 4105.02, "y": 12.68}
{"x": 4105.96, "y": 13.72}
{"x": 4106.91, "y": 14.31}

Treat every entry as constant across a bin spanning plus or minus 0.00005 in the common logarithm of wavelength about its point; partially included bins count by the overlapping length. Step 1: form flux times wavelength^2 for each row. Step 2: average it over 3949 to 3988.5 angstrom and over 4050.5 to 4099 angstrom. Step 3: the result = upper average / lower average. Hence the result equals 1.5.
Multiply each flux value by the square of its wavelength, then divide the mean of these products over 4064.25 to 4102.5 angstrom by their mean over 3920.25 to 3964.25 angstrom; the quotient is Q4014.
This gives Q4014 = 1.76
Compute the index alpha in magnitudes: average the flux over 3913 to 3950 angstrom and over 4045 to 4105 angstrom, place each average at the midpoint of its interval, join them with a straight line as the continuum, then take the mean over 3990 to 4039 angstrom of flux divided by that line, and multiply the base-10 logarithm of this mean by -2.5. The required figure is -0.24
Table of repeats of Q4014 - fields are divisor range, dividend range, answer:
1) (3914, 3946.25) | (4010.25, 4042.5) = 1.94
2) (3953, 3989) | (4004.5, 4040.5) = 1.53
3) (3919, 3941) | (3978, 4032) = 2.18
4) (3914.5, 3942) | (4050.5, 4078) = 1.93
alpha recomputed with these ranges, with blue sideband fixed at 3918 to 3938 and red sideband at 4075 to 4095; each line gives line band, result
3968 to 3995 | -0.129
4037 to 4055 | -0.107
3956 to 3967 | -0.052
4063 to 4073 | 0.054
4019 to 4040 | -0.186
